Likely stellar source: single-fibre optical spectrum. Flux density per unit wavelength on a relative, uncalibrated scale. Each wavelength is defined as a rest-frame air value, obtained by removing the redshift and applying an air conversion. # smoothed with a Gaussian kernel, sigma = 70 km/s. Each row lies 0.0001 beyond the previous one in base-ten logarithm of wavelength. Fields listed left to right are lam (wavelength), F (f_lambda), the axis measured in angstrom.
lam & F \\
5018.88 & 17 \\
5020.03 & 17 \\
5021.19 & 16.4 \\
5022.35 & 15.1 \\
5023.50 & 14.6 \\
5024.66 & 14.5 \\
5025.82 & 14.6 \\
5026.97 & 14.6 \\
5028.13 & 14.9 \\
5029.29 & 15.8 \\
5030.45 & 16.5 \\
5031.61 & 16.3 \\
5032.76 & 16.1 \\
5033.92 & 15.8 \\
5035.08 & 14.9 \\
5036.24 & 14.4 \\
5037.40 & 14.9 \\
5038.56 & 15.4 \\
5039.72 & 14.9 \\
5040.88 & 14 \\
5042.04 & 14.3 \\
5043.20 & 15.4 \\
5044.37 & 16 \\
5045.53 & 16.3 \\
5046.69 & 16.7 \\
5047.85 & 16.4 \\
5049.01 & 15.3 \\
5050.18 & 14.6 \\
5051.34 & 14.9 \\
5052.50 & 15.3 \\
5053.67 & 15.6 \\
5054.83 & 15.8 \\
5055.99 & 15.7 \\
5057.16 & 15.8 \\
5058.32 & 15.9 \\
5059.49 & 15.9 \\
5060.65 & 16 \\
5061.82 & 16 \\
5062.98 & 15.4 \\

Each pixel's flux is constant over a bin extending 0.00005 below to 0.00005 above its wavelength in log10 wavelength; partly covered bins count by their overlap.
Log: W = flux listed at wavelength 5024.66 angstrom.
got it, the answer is 14.5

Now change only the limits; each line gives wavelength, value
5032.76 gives 16.1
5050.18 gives 14.6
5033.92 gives 15.8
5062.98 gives 15.4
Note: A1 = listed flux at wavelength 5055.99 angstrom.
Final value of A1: 15.7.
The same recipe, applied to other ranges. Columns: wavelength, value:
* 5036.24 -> 14.4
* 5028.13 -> 14.9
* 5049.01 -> 15.3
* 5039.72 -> 14.9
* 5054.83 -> 15.8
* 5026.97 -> 14.6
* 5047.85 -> 16.4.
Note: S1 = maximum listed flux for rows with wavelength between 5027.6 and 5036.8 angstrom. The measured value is 16.5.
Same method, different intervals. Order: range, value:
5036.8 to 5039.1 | 15.4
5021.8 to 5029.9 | 15.8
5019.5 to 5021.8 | 17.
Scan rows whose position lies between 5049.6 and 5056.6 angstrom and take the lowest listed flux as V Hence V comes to 14.6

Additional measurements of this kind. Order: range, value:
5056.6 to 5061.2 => 15.8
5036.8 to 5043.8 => 14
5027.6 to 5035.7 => 14.9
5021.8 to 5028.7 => 14.5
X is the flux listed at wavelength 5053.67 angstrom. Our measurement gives 15.6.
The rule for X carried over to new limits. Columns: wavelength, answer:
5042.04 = 14.3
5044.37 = 16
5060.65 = 16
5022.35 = 15.1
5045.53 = 16.3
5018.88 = 17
